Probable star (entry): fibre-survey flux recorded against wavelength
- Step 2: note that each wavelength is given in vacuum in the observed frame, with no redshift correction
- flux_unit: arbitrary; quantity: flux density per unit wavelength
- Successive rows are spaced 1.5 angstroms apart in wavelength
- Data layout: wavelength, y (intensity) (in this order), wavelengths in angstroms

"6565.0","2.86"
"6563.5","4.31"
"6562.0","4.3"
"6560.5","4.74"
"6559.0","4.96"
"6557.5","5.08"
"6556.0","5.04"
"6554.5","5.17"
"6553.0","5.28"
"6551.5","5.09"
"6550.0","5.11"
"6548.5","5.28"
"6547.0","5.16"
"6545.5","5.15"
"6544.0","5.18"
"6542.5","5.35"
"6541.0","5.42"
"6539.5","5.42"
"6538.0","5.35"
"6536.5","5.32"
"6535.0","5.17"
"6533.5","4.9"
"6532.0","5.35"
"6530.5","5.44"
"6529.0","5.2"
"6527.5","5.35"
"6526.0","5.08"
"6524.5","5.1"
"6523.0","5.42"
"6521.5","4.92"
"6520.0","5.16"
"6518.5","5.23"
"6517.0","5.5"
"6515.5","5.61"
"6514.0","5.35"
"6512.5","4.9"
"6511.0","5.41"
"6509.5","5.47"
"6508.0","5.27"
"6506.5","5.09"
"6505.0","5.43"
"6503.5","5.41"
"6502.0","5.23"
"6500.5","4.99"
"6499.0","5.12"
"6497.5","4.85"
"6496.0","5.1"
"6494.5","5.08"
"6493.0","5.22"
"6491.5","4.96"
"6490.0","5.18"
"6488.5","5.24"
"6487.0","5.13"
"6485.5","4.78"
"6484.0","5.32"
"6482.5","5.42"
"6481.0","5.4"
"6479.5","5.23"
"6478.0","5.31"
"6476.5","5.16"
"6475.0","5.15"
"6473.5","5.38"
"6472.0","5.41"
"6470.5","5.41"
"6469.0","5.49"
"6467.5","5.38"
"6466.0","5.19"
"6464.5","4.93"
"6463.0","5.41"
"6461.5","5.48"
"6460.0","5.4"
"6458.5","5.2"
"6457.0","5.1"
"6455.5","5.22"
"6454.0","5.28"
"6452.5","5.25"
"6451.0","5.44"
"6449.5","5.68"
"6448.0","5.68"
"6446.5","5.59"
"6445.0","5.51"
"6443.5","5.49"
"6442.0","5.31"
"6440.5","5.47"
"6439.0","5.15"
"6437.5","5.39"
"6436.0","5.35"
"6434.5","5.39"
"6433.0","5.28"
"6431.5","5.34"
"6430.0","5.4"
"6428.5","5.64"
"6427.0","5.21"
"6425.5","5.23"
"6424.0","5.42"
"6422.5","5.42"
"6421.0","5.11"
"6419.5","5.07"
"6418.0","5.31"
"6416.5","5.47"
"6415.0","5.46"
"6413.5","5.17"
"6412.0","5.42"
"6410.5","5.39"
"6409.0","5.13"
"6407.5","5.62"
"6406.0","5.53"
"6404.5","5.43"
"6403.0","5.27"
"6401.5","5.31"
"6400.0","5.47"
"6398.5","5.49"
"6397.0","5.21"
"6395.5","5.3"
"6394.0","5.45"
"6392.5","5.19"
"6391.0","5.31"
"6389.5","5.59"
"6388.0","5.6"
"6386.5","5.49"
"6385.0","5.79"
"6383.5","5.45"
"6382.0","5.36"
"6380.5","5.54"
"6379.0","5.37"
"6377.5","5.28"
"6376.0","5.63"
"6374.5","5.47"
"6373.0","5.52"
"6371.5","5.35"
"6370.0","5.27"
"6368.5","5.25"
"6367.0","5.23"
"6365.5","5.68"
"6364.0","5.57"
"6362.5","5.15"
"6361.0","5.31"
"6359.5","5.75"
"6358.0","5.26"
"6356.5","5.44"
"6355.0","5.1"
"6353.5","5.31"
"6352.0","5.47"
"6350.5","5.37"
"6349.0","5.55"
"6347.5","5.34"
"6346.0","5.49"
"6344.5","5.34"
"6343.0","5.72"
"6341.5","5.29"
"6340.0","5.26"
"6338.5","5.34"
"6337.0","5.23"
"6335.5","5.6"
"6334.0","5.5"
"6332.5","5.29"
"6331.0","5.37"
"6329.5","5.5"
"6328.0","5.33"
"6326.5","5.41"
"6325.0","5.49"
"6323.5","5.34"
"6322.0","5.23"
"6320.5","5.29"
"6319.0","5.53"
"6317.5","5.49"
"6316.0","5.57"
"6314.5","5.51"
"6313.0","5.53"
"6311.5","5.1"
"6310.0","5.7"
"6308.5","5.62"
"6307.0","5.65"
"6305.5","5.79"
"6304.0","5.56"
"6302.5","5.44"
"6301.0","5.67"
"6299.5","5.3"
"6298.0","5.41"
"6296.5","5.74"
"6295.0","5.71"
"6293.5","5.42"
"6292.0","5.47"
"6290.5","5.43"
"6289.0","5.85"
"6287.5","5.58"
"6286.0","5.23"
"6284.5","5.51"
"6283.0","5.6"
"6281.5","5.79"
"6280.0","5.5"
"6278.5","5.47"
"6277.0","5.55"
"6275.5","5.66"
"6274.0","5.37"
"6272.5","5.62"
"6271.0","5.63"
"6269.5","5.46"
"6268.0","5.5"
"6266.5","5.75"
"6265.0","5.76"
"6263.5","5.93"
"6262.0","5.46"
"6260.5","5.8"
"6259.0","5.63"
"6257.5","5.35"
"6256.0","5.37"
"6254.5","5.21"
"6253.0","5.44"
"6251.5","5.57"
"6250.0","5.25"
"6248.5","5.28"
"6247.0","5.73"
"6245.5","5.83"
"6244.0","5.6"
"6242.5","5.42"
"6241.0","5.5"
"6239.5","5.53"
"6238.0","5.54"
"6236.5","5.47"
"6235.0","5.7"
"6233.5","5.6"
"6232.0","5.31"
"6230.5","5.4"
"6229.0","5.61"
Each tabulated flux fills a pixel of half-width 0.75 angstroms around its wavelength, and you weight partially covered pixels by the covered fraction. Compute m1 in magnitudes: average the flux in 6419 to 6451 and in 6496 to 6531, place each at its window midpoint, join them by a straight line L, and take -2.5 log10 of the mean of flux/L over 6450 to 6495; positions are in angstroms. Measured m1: 0.01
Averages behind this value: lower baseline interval 5.39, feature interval 5.25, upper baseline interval 5.24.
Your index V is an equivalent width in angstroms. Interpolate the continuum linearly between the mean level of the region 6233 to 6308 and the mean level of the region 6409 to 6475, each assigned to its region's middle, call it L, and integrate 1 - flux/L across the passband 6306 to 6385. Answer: 0.6 angstroms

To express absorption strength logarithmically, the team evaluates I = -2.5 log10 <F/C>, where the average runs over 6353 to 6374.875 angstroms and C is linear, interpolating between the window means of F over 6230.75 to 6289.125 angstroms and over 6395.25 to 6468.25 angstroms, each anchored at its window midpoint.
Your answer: 0.01 mag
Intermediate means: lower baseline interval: 5.54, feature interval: 5.38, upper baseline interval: 5.36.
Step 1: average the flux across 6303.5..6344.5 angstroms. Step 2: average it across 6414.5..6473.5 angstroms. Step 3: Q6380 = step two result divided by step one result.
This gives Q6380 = 1.0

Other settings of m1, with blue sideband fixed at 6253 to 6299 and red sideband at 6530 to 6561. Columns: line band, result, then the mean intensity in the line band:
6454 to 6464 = 0.00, 5.29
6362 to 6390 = -0.01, 5.45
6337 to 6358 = 0.02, 5.38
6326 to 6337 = 0.01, 5.42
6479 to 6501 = 0.03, 5.14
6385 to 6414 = 0.00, 5.4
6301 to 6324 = 0.00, 5.5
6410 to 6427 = 0.01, 5.31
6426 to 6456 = -0.01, 5.4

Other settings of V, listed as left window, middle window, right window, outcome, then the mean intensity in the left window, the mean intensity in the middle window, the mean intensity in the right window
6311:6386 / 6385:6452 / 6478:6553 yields -0.8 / 5.41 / 5.39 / 5.22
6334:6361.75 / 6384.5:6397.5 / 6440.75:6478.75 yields -0.1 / 5.4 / 5.43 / 5.36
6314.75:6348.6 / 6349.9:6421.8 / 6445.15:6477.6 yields -0.1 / 5.41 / 5.39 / 5.35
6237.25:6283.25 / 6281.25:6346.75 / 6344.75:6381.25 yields -0.1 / 5.55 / 5.48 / 5.4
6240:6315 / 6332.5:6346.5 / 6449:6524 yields 0.1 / 5.55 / 5.41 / 5.25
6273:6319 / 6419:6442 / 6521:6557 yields 0.2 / 5.54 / 5.33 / 5.22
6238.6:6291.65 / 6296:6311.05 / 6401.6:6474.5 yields -0.2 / 5.55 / 5.58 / 5.36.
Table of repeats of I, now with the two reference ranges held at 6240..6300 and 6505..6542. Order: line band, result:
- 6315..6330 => 0.014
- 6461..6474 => -0.001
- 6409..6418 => 0.007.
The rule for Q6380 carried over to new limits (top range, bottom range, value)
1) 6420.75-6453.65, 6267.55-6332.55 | 0.98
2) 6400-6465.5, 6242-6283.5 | 0.96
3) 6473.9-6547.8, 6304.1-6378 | 0.96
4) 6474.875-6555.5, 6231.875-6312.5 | 0.94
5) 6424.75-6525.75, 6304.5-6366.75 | 0.97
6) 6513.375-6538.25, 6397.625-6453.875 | 0.98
